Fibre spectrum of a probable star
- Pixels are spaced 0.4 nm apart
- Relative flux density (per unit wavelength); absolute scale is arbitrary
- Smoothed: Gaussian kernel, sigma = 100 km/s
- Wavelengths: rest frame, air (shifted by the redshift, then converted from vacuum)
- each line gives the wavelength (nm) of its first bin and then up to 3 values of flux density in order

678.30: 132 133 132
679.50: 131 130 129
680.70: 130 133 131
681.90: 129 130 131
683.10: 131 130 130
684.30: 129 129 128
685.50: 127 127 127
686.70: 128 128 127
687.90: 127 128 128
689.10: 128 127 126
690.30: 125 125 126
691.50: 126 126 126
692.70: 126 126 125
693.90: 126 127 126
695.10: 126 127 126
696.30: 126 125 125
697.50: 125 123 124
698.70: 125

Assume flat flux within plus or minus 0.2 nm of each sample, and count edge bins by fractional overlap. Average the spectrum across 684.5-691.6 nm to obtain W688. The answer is 127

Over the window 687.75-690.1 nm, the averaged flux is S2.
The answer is 127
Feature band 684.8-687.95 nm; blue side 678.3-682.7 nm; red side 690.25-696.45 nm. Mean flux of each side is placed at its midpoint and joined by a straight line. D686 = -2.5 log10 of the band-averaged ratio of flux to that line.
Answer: 0.01 mag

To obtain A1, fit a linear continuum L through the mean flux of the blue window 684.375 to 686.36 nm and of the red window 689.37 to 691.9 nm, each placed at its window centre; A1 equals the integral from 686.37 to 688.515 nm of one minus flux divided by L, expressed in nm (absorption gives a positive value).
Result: -0.01 nm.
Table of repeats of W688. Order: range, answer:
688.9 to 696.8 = 126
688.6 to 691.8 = 126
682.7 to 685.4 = 130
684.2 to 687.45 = 128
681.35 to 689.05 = 129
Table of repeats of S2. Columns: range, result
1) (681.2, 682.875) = 130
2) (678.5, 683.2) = 131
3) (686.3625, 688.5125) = 128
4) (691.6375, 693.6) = 126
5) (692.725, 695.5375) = 126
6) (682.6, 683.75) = 131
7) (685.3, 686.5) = 127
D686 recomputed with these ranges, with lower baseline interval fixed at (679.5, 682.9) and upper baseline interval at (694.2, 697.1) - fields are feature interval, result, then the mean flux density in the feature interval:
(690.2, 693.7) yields 0.013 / 126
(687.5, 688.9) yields 0.006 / 128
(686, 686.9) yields 0.012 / 127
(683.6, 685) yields 0.002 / 129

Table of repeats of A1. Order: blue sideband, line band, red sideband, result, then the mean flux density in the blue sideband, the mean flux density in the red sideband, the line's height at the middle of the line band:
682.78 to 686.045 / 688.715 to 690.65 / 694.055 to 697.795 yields 0.02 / 129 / 126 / 128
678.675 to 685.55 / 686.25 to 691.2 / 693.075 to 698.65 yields 0.04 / 130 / 125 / 128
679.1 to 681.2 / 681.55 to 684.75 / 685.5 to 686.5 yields -0.03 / 131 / 127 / 129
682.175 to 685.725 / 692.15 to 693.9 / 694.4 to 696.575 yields 0.02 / 129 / 126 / 127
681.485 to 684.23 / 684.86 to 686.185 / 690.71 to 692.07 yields 0.02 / 130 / 126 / 129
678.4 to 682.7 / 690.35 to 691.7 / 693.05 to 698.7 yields 0.02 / 131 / 125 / 127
